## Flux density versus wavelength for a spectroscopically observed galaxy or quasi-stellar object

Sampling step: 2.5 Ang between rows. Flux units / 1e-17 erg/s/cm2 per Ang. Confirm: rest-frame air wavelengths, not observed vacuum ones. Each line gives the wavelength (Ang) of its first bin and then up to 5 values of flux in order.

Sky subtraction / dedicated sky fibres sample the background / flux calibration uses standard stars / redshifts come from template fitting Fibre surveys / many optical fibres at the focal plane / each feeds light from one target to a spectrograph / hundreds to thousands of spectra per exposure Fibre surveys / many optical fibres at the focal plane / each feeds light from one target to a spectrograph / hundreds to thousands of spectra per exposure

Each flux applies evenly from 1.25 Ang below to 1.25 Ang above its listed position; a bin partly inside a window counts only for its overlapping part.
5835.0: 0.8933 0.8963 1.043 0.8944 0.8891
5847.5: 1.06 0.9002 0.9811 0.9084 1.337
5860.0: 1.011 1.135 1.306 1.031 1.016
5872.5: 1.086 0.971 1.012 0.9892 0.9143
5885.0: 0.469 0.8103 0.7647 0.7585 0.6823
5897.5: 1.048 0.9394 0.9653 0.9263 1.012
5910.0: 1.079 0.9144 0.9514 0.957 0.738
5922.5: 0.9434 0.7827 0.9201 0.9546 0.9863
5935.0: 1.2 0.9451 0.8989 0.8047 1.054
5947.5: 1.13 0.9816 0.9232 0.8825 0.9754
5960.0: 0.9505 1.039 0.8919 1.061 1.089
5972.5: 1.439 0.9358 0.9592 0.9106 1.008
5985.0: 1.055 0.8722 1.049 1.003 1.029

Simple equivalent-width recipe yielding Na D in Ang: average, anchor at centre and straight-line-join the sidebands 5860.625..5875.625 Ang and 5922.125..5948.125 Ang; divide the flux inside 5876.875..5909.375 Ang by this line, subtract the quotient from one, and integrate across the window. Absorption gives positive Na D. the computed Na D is 5.4 Ang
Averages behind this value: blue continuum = 1.09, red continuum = 0.962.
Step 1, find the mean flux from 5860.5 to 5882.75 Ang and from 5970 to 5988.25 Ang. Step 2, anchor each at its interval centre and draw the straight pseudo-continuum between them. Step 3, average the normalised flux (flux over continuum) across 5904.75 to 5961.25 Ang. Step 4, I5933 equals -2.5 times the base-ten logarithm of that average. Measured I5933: 0.10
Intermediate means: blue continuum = 1.06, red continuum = 1.03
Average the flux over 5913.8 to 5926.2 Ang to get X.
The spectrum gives 0.875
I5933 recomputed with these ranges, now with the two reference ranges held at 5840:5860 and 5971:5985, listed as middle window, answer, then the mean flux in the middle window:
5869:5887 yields 0.11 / 0.917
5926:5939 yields 0.04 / 0.995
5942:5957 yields 0.07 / 0.971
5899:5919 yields 0.06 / 0.966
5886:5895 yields 0.32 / 0.756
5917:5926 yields 0.21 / 0.849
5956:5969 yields 0.07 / 0.984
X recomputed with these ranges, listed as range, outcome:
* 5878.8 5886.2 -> 0.792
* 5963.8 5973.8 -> 1.12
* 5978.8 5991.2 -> 0.979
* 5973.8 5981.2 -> 0.935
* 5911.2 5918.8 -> 0.941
